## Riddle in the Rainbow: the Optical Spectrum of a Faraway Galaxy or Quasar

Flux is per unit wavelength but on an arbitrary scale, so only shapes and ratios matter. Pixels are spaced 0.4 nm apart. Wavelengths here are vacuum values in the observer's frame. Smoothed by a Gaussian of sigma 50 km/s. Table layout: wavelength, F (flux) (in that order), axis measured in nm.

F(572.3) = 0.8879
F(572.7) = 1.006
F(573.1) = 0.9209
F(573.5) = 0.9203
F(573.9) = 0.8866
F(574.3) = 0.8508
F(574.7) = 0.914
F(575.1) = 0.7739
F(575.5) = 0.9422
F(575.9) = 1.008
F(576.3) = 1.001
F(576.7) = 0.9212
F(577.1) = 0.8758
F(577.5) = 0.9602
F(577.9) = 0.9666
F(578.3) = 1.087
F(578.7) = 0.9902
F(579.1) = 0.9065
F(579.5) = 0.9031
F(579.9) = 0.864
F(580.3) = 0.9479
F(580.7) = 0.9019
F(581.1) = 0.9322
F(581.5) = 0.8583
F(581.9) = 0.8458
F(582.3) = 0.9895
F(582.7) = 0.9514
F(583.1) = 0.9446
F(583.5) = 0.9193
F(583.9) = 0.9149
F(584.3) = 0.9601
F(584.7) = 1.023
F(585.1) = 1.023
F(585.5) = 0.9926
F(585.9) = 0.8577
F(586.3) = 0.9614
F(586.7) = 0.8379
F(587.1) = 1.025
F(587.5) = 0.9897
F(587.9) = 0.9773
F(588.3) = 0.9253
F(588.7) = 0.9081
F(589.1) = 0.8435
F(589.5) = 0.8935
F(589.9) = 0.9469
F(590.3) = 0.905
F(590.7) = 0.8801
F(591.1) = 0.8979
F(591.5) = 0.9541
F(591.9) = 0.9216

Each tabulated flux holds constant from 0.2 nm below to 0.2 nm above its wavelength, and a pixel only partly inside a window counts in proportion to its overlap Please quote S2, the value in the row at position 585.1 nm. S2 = 1.023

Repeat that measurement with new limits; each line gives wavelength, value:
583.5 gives 0.9193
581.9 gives 0.8458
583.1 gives 0.9446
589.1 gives 0.8435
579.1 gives 0.9065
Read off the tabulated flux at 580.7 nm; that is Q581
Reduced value 0.9019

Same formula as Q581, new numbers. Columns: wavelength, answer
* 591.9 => 0.9216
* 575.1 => 0.7739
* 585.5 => 0.9926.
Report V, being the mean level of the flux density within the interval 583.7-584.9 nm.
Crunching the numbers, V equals 0.966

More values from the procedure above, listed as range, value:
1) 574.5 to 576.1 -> 0.91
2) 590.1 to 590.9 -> 0.893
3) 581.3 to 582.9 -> 0.911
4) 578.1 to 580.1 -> 0.95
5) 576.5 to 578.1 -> 0.931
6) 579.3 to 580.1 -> 0.884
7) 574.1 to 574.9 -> 0.882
